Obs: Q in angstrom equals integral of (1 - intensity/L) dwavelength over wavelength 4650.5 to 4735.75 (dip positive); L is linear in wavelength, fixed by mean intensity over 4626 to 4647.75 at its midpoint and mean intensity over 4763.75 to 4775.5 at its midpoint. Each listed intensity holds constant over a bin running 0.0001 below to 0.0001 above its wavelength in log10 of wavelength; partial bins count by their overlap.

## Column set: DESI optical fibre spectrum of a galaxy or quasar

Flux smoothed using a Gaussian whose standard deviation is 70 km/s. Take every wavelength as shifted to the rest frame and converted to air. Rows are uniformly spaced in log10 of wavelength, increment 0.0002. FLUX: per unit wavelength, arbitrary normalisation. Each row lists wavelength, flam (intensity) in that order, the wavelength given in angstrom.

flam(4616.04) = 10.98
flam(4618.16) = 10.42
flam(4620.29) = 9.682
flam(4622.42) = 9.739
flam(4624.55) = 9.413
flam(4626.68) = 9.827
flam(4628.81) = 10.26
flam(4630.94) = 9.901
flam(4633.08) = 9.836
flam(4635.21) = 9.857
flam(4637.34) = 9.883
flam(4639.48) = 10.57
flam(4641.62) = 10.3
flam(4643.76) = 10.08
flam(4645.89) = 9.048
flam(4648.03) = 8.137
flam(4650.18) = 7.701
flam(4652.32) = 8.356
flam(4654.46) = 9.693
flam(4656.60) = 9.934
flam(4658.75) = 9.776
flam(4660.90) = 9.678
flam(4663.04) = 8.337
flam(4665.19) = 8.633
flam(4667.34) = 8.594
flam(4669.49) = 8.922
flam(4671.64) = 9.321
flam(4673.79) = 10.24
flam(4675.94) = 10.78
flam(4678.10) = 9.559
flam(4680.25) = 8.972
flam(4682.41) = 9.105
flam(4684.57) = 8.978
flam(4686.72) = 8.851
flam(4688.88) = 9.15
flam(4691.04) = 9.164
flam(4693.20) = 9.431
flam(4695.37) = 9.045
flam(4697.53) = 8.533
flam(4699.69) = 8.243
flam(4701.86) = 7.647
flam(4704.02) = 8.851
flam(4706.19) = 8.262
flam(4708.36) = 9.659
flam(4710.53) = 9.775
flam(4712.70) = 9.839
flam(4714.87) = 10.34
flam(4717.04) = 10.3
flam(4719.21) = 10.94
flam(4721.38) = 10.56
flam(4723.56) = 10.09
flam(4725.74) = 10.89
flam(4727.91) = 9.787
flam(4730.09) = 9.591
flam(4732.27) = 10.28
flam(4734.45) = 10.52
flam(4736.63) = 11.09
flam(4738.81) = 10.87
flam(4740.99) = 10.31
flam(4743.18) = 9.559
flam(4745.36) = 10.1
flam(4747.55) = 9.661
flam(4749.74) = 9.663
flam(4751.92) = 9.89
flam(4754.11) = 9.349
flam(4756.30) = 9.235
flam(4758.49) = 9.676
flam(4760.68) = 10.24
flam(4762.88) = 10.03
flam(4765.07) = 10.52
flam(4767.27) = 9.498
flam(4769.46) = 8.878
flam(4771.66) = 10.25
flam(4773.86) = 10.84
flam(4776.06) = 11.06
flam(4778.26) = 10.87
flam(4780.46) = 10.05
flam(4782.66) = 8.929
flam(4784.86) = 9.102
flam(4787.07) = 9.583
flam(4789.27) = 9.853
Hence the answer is 4.4 angstrom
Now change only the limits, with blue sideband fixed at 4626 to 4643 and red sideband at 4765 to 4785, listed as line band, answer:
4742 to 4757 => 0.56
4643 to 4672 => 3.04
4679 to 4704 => 3.00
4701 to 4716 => 1.21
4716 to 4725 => -0.41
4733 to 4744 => -0.50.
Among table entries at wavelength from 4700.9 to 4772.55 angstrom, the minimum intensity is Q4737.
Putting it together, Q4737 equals 7.647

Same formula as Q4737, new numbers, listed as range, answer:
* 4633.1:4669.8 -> 7.701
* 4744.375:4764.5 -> 9.235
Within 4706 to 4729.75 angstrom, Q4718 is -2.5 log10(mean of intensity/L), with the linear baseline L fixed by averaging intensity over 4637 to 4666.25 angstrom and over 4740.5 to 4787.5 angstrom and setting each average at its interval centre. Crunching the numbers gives -0.051 mag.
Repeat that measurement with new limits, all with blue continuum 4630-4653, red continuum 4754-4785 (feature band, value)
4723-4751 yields -0.04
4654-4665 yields 0.01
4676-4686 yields 0.03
